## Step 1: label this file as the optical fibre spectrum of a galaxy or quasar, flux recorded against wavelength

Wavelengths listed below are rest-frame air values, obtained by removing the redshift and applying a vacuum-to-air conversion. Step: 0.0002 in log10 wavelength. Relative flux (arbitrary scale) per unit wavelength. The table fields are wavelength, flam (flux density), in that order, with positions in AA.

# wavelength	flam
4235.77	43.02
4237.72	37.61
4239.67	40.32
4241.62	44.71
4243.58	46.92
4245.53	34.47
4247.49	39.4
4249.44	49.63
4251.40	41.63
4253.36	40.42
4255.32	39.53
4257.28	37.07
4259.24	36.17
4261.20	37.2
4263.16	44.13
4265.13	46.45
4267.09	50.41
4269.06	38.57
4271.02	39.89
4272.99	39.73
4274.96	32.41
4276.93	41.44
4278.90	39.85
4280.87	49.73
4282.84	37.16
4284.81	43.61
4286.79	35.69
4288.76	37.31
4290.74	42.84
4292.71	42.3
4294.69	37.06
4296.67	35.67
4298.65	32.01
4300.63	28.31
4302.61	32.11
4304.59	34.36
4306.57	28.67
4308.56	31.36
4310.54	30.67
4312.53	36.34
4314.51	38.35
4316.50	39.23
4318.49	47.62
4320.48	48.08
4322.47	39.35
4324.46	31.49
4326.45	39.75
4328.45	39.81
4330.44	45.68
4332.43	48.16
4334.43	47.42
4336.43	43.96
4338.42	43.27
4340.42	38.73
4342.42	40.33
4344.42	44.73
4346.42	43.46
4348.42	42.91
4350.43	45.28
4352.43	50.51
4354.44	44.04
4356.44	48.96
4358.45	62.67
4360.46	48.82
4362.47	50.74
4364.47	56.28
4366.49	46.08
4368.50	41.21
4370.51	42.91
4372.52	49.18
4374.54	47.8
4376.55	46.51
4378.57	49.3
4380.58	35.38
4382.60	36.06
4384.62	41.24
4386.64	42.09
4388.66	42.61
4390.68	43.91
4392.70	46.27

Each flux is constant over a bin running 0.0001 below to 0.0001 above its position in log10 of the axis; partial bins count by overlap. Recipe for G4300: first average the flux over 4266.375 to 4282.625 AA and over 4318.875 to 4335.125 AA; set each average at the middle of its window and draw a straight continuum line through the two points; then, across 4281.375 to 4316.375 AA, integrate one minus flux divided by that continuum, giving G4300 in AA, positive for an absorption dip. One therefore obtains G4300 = 5.02 AA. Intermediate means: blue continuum 41.1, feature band 35.8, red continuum 42.6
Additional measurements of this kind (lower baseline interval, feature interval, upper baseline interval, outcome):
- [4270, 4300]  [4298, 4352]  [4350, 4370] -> 6.3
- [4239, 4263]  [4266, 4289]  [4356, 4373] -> 1.2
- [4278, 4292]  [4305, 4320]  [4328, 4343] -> 2.1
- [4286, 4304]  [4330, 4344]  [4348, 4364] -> 0.4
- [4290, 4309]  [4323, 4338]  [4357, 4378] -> -0.4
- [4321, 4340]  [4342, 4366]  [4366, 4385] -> -3.1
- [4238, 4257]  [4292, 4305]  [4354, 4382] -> 2.9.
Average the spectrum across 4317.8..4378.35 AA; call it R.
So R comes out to 45.6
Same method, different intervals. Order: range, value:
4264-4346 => 39.5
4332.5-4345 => 43.4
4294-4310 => 32.3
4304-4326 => 37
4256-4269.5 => 41.5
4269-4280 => 38.8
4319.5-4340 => 42.6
